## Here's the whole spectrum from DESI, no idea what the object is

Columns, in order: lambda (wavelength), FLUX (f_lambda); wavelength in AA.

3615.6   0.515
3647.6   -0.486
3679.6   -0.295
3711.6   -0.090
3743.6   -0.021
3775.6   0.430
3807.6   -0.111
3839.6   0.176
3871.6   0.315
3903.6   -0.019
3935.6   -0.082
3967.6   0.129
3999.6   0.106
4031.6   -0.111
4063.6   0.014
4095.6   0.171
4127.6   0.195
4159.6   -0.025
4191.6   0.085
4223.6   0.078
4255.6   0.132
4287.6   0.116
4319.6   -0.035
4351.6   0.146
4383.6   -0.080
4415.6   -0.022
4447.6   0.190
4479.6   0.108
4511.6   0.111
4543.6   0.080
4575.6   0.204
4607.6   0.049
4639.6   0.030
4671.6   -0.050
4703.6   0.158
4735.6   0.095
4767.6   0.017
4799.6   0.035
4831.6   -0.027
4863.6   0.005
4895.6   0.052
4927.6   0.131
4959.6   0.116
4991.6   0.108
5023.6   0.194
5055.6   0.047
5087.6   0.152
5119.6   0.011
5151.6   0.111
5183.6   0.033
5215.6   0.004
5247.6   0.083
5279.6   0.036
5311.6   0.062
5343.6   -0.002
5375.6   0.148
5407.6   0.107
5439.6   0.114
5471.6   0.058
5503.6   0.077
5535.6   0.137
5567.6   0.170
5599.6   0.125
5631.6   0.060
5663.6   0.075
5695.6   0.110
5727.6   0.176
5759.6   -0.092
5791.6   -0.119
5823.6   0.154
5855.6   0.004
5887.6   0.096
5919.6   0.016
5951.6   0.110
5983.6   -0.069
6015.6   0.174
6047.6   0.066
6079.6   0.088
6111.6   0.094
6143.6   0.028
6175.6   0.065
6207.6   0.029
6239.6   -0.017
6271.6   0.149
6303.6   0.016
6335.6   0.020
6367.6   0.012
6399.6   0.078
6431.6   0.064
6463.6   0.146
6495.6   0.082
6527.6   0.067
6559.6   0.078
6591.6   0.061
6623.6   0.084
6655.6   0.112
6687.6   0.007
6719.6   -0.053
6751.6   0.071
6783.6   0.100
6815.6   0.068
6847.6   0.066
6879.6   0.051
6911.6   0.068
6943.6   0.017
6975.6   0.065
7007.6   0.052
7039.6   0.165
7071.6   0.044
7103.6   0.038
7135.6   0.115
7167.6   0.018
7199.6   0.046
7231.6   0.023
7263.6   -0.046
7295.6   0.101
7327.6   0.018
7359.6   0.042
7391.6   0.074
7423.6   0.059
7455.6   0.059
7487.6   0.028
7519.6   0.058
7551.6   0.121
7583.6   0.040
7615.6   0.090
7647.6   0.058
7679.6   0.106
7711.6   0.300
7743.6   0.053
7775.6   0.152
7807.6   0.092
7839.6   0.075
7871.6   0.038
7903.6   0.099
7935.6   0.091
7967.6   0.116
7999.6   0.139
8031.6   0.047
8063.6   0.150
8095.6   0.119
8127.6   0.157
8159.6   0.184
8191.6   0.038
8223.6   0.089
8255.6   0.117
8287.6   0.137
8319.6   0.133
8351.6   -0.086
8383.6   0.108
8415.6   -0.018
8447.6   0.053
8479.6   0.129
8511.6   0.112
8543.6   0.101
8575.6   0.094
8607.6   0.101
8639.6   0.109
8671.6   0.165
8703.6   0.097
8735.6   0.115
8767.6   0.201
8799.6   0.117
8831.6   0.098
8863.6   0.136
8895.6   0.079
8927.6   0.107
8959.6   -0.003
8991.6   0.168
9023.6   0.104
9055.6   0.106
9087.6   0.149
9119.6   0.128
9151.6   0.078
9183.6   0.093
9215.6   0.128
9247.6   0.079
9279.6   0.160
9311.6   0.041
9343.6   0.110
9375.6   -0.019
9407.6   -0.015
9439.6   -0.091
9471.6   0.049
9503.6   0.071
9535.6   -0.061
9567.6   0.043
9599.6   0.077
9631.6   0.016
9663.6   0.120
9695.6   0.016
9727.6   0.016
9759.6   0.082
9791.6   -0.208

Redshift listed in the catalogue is 1.07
